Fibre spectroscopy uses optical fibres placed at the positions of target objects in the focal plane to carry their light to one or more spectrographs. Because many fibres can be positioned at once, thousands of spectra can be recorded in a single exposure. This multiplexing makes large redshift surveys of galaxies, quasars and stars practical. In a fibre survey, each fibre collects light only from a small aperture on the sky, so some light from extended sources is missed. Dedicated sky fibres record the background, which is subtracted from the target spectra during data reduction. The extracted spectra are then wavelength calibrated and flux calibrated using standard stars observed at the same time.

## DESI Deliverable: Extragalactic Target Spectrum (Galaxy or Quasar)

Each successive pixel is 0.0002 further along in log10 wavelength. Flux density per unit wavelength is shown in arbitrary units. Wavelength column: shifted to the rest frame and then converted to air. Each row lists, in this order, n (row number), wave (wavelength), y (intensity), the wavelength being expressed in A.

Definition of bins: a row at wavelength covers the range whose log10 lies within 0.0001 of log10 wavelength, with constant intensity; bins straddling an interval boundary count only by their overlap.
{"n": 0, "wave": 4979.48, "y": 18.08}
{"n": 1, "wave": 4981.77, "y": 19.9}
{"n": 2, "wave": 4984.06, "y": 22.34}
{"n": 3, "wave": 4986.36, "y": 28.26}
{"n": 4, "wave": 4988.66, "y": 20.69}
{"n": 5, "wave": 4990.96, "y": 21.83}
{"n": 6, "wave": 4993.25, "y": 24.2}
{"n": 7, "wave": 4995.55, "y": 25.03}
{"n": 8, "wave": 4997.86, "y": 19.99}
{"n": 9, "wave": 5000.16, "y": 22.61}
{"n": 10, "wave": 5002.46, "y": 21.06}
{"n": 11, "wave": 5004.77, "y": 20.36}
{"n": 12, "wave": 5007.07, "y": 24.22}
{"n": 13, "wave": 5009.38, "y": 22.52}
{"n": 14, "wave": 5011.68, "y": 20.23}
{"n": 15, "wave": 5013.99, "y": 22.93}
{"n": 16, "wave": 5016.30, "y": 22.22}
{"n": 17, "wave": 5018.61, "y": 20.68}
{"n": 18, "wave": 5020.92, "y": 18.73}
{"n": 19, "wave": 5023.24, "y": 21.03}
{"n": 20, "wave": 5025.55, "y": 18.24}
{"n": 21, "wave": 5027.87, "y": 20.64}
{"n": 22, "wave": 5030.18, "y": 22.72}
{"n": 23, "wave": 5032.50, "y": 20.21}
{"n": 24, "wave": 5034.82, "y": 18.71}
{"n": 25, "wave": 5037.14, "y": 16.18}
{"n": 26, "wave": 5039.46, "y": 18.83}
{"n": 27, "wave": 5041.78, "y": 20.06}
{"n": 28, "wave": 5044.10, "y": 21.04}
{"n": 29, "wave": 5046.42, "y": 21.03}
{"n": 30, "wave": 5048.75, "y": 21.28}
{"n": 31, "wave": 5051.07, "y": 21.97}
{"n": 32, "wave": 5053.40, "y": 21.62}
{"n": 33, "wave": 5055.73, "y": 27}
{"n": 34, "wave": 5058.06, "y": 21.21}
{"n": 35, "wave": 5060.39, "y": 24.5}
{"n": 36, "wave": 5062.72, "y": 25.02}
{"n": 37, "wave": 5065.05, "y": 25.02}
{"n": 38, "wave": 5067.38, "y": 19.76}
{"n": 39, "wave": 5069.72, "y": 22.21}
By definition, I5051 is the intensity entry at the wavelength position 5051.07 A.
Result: 21.97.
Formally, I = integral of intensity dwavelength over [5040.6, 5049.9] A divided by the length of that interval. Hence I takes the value 20.9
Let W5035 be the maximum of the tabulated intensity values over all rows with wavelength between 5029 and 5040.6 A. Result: 22.72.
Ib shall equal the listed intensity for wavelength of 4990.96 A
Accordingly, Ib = 21.83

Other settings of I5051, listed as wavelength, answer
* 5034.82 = 18.71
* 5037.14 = 16.18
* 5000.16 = 22.61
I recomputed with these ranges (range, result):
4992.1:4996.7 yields 24.7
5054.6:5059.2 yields 24.1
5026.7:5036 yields 20.5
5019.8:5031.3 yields 20.3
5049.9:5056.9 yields 23.5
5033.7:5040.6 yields 17.9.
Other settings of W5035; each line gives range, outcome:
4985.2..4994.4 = 28.26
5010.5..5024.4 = 22.93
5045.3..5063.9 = 27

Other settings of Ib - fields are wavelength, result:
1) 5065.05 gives 25.02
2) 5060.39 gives 24.5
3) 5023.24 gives 21.03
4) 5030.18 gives 22.72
